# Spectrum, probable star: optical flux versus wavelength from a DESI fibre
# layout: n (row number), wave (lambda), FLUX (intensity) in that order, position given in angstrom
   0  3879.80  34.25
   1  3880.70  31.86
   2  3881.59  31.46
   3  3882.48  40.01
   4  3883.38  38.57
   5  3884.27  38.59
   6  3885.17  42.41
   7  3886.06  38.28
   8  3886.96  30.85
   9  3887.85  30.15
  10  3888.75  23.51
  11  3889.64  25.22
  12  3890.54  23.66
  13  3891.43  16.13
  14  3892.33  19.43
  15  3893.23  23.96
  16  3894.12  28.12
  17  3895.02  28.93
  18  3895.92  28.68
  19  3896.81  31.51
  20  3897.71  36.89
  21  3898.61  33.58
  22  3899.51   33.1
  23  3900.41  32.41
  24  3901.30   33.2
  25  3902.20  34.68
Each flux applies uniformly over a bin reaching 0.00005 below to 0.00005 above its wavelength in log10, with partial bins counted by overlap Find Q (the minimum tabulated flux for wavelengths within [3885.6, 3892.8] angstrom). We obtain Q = 16.13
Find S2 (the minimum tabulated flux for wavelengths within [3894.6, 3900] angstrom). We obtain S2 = 28.68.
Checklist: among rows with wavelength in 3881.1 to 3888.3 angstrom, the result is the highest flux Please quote 42.41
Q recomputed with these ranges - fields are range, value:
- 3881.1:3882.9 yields 31.46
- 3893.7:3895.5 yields 28.12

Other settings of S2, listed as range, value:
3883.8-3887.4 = 30.85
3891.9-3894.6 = 19.43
